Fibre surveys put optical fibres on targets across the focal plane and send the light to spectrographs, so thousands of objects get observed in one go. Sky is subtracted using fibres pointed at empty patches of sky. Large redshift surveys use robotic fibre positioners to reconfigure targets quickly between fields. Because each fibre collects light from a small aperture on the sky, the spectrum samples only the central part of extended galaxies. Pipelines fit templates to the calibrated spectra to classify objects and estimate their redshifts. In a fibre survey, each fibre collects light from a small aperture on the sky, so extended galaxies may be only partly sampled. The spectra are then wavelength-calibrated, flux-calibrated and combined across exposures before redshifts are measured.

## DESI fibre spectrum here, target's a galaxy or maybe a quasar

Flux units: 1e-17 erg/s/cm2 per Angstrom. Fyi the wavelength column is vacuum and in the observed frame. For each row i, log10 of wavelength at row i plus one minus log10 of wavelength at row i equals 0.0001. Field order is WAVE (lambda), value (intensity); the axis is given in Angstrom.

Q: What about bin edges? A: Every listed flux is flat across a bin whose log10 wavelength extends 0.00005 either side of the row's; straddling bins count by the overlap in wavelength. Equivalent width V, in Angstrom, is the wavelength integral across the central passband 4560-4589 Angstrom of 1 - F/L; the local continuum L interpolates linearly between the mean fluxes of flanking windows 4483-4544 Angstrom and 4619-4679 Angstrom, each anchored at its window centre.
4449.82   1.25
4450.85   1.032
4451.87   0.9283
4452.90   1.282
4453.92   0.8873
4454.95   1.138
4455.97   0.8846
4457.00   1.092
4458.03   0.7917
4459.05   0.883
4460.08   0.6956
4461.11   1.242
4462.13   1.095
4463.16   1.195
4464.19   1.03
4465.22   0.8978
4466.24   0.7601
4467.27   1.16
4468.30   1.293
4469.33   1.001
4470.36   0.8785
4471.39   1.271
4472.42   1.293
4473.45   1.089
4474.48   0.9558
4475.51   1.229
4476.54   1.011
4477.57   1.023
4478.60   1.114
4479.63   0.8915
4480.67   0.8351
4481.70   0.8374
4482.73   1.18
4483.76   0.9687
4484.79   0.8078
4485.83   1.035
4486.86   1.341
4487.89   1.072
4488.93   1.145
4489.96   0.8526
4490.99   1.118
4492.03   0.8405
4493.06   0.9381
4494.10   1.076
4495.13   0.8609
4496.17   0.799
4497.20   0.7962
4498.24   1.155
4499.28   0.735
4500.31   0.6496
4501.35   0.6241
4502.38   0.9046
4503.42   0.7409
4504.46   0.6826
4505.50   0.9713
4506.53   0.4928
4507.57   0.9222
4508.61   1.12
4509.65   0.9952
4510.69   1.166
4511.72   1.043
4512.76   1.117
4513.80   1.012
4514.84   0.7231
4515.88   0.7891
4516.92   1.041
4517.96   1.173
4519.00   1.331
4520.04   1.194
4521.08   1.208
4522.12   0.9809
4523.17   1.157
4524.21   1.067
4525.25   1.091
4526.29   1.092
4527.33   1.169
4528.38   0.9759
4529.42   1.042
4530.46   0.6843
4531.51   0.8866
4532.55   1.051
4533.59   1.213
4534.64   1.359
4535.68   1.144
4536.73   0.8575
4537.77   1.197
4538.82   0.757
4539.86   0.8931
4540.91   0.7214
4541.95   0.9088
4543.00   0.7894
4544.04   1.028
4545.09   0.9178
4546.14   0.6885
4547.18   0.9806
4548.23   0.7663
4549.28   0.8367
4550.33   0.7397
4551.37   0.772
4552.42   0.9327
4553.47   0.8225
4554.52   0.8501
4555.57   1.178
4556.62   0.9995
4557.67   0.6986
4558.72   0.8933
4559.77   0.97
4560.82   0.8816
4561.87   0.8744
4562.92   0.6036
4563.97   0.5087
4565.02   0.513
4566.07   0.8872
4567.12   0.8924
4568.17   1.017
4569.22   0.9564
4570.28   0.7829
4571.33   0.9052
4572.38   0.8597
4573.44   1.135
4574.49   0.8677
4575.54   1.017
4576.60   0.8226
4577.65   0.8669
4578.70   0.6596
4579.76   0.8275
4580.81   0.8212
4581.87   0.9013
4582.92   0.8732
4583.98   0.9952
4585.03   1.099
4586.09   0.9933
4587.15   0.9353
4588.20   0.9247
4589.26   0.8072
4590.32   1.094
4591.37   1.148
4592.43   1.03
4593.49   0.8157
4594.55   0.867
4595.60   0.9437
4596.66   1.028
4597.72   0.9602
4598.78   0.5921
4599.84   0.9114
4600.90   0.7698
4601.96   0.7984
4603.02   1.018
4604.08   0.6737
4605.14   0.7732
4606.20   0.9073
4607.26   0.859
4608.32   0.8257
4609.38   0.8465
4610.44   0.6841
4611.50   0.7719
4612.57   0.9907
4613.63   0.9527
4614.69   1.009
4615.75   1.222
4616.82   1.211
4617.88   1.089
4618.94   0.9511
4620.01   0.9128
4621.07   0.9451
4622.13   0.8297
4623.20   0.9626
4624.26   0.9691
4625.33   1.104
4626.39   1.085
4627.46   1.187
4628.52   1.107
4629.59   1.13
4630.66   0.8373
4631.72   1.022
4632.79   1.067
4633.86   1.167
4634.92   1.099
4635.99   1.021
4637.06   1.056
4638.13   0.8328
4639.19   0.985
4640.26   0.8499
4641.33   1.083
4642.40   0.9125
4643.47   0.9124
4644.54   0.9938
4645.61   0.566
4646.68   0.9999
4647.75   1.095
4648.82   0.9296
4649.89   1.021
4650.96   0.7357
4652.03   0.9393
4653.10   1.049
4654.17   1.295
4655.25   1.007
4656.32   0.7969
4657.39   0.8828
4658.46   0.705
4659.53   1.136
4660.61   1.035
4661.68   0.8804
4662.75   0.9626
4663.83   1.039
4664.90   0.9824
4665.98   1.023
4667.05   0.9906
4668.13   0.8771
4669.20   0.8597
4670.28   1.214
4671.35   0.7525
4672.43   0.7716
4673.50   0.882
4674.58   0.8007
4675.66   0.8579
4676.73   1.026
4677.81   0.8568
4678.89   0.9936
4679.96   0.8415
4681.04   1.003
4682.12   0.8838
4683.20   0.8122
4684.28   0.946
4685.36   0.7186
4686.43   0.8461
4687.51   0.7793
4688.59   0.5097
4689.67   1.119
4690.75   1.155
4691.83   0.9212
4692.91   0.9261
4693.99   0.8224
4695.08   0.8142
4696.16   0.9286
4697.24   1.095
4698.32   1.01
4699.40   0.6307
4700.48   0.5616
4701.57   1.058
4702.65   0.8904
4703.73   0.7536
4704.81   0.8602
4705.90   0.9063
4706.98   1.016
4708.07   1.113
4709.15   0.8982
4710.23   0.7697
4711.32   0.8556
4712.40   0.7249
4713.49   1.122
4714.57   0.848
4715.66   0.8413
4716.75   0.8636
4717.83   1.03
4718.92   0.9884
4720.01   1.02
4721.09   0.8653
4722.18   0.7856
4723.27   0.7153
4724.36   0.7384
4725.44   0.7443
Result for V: 3.1 Angstrom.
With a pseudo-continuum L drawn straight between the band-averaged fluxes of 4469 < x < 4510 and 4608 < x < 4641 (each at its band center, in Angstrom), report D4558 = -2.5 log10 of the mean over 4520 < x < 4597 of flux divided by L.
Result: 0.055 mag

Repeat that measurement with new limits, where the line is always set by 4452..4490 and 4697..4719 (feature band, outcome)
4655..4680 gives -0.01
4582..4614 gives 0.07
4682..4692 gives 0.05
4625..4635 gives -0.15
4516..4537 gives -0.09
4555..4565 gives 0.18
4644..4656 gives -0.04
